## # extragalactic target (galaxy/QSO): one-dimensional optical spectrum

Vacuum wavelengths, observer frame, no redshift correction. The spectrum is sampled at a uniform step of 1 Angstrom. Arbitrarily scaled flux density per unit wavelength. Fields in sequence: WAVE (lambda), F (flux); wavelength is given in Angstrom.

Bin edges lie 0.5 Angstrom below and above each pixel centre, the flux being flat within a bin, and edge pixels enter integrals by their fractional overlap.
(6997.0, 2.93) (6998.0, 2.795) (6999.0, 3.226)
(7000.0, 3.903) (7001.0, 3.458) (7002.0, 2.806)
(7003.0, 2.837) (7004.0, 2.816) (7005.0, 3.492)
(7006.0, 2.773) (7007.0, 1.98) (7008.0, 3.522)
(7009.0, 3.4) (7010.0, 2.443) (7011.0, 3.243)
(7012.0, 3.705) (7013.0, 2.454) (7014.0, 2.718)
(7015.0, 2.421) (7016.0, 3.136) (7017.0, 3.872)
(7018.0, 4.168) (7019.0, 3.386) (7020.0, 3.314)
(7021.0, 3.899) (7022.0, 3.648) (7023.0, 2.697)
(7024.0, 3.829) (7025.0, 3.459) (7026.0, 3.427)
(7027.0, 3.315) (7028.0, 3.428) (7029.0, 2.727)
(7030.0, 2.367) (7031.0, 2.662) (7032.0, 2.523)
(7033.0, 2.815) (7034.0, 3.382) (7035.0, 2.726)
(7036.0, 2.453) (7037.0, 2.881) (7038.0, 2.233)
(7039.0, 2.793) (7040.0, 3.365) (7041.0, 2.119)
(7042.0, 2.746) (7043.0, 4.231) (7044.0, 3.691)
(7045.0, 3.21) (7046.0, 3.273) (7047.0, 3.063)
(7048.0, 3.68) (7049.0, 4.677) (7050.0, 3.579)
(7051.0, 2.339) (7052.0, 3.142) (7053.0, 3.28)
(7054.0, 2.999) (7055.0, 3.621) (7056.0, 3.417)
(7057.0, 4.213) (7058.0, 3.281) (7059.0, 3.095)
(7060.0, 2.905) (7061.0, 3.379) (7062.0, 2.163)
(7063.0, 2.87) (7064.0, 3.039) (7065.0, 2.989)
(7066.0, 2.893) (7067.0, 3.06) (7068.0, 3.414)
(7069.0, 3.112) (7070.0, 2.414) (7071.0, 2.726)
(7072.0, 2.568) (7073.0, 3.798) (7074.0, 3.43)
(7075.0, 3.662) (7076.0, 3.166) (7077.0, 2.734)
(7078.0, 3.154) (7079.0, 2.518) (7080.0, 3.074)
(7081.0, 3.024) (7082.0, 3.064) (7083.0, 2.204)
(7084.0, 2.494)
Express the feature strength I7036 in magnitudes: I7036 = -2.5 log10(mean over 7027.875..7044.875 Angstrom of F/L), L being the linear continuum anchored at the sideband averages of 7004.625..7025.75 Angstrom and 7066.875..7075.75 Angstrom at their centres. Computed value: 0.11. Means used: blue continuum 3.22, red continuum 3.14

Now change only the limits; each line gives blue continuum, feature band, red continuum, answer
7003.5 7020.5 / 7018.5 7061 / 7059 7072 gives -0.066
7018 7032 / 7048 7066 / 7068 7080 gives -0.041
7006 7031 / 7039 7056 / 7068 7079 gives -0.063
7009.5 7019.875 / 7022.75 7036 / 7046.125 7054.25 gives 0.079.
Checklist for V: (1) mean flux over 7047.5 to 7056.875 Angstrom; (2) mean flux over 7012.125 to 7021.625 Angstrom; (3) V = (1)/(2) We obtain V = 1.05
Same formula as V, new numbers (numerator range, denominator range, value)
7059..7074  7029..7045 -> 1.04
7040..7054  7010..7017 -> 1.11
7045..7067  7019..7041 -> 1.07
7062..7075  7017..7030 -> 0.88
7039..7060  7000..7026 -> 1.04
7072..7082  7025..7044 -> 1.07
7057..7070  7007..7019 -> 0.97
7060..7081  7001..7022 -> 0.96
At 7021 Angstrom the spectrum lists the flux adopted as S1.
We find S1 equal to 3.899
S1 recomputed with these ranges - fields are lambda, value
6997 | 2.93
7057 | 4.213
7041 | 2.119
